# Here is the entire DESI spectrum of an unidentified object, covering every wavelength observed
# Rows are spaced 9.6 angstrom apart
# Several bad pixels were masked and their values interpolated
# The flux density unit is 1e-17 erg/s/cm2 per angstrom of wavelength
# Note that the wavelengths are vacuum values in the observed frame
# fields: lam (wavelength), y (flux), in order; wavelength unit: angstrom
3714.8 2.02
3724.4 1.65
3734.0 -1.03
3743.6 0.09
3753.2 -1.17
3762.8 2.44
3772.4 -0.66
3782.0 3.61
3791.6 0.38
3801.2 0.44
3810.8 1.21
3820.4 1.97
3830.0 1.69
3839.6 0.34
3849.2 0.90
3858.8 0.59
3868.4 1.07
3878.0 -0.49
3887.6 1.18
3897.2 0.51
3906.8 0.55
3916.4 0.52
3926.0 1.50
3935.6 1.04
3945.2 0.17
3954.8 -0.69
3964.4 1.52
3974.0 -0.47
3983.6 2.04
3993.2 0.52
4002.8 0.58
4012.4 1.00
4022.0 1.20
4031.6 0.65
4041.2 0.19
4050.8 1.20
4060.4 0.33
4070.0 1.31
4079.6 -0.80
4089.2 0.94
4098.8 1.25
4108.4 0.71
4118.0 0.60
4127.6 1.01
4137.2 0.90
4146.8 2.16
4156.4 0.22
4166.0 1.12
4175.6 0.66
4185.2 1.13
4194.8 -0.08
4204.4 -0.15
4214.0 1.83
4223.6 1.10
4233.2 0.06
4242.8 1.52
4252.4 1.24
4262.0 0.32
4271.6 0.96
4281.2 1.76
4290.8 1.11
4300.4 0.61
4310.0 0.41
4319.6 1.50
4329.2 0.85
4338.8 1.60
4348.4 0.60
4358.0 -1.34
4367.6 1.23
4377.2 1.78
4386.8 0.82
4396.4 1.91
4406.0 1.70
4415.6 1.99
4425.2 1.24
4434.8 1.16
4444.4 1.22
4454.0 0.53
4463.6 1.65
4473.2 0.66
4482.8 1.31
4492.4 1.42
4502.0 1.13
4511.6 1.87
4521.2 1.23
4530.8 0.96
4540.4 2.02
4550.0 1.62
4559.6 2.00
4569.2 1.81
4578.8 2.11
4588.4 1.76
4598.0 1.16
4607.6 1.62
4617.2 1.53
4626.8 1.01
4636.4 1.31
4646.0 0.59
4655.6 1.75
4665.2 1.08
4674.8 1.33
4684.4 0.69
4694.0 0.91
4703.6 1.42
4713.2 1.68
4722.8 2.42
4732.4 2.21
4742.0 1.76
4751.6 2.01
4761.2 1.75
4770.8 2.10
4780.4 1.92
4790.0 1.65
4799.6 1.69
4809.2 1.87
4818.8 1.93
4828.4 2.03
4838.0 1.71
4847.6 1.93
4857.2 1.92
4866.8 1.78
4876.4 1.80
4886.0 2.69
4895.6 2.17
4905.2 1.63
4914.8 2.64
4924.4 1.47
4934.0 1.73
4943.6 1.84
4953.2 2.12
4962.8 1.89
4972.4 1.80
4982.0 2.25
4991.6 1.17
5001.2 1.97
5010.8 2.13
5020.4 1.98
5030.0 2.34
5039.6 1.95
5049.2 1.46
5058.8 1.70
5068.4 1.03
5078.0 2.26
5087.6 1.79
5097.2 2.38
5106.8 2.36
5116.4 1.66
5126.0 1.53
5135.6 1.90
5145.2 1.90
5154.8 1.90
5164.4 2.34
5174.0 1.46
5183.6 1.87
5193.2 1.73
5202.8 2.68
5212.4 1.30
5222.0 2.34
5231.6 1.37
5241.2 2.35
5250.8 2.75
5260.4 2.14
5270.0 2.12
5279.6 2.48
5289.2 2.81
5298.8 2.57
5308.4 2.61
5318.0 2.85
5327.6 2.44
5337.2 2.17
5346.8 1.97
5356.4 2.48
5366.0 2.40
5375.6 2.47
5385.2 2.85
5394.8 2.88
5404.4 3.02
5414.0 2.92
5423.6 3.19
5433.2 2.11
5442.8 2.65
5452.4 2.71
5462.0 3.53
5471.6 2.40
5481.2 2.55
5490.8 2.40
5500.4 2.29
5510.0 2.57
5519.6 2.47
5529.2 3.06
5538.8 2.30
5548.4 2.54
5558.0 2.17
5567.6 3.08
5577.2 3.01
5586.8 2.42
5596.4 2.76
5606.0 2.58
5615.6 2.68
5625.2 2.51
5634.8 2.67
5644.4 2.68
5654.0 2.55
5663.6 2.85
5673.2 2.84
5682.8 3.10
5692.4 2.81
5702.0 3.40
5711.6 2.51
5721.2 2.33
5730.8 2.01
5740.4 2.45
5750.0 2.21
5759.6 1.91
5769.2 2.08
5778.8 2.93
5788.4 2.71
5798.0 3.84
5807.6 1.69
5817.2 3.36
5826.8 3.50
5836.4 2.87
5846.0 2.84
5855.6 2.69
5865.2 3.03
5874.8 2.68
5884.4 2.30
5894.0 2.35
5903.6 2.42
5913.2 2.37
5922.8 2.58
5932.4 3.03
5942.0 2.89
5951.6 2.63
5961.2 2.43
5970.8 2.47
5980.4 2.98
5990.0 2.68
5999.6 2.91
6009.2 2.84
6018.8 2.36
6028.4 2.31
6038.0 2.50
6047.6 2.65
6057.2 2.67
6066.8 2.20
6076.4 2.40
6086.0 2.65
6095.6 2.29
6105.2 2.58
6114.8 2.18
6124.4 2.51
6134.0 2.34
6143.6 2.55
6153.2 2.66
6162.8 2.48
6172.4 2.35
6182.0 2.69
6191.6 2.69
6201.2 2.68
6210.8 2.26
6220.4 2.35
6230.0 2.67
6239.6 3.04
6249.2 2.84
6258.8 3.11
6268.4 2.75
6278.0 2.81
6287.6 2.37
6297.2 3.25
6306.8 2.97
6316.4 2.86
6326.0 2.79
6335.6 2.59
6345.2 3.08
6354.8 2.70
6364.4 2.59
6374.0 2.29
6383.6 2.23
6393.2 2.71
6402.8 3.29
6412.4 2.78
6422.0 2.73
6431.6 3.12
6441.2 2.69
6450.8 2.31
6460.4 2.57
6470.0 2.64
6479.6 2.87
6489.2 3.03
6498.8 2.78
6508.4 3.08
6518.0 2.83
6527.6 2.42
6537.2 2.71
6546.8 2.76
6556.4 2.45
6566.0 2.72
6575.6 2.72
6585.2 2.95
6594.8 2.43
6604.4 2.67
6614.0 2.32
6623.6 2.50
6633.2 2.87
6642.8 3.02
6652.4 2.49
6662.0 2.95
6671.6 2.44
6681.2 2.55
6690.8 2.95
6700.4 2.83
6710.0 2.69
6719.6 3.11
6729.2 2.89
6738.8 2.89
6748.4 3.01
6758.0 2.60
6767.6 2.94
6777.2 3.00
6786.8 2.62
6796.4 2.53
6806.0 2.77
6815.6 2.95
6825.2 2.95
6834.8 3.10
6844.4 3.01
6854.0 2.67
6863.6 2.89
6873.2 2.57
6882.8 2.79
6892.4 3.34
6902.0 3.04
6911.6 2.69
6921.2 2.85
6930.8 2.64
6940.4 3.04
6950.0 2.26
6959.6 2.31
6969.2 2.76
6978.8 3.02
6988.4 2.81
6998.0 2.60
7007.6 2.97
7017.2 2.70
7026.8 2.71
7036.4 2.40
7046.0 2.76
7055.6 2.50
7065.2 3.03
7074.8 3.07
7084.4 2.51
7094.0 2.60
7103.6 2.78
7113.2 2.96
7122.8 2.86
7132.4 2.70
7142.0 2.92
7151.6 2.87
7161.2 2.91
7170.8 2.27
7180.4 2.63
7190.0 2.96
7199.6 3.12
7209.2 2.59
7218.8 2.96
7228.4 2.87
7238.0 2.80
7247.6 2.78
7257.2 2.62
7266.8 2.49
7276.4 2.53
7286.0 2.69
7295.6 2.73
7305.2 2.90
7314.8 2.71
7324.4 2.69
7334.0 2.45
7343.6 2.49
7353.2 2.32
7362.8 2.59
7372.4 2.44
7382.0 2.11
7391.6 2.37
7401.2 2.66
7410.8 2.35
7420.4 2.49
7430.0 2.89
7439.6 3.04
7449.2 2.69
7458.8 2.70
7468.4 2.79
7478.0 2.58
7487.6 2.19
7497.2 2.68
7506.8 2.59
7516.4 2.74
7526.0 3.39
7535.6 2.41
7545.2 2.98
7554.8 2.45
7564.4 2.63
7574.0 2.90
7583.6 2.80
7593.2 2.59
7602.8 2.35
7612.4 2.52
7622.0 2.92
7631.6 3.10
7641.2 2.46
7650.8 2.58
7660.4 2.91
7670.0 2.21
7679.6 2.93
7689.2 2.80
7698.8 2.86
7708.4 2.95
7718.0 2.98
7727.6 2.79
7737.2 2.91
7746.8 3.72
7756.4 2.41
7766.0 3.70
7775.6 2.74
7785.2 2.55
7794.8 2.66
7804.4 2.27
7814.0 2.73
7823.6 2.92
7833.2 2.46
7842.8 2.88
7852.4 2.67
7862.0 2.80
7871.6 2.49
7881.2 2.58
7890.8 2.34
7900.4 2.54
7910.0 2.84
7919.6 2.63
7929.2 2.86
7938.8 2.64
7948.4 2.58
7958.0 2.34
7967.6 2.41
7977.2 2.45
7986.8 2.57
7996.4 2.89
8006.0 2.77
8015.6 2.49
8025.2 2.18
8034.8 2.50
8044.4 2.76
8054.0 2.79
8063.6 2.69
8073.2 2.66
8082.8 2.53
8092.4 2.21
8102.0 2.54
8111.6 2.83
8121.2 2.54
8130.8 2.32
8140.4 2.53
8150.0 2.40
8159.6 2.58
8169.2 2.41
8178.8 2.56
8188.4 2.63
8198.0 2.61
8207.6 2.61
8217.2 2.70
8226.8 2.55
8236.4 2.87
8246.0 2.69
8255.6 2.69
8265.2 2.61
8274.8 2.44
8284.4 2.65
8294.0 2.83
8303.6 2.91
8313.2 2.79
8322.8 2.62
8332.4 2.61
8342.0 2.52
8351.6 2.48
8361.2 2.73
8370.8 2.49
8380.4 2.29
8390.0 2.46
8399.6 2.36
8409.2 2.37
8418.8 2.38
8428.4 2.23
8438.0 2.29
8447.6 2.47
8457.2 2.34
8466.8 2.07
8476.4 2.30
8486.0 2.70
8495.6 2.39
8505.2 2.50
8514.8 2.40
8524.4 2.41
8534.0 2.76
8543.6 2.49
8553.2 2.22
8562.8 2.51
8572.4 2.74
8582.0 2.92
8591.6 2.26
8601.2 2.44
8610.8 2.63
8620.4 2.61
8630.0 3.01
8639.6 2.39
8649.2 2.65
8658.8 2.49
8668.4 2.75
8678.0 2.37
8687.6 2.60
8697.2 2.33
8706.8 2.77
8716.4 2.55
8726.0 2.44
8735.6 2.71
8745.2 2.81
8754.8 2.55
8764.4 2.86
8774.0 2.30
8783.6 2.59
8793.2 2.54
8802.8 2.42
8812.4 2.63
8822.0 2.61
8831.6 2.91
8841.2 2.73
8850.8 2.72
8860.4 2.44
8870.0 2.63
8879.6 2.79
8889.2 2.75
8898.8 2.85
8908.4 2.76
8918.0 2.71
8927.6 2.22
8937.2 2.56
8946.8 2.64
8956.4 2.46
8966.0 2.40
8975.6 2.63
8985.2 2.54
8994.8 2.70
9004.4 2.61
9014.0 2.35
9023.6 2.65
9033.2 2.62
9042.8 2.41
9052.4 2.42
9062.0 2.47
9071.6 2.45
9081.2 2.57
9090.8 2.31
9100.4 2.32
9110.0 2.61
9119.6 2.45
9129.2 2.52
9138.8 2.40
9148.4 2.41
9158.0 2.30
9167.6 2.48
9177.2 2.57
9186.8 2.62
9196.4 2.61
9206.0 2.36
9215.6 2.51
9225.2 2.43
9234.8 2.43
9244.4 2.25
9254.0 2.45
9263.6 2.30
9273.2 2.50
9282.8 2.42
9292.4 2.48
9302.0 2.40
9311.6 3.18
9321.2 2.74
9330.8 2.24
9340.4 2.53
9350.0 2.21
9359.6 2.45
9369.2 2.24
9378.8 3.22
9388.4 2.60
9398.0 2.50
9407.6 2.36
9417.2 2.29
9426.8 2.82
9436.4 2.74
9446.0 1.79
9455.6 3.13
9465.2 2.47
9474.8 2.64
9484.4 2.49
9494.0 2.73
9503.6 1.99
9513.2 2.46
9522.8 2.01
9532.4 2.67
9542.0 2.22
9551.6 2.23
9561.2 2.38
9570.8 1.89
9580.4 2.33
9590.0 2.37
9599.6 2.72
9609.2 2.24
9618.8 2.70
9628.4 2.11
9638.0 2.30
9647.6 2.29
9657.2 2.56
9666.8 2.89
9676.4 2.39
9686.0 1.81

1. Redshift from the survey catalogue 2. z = 0.180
